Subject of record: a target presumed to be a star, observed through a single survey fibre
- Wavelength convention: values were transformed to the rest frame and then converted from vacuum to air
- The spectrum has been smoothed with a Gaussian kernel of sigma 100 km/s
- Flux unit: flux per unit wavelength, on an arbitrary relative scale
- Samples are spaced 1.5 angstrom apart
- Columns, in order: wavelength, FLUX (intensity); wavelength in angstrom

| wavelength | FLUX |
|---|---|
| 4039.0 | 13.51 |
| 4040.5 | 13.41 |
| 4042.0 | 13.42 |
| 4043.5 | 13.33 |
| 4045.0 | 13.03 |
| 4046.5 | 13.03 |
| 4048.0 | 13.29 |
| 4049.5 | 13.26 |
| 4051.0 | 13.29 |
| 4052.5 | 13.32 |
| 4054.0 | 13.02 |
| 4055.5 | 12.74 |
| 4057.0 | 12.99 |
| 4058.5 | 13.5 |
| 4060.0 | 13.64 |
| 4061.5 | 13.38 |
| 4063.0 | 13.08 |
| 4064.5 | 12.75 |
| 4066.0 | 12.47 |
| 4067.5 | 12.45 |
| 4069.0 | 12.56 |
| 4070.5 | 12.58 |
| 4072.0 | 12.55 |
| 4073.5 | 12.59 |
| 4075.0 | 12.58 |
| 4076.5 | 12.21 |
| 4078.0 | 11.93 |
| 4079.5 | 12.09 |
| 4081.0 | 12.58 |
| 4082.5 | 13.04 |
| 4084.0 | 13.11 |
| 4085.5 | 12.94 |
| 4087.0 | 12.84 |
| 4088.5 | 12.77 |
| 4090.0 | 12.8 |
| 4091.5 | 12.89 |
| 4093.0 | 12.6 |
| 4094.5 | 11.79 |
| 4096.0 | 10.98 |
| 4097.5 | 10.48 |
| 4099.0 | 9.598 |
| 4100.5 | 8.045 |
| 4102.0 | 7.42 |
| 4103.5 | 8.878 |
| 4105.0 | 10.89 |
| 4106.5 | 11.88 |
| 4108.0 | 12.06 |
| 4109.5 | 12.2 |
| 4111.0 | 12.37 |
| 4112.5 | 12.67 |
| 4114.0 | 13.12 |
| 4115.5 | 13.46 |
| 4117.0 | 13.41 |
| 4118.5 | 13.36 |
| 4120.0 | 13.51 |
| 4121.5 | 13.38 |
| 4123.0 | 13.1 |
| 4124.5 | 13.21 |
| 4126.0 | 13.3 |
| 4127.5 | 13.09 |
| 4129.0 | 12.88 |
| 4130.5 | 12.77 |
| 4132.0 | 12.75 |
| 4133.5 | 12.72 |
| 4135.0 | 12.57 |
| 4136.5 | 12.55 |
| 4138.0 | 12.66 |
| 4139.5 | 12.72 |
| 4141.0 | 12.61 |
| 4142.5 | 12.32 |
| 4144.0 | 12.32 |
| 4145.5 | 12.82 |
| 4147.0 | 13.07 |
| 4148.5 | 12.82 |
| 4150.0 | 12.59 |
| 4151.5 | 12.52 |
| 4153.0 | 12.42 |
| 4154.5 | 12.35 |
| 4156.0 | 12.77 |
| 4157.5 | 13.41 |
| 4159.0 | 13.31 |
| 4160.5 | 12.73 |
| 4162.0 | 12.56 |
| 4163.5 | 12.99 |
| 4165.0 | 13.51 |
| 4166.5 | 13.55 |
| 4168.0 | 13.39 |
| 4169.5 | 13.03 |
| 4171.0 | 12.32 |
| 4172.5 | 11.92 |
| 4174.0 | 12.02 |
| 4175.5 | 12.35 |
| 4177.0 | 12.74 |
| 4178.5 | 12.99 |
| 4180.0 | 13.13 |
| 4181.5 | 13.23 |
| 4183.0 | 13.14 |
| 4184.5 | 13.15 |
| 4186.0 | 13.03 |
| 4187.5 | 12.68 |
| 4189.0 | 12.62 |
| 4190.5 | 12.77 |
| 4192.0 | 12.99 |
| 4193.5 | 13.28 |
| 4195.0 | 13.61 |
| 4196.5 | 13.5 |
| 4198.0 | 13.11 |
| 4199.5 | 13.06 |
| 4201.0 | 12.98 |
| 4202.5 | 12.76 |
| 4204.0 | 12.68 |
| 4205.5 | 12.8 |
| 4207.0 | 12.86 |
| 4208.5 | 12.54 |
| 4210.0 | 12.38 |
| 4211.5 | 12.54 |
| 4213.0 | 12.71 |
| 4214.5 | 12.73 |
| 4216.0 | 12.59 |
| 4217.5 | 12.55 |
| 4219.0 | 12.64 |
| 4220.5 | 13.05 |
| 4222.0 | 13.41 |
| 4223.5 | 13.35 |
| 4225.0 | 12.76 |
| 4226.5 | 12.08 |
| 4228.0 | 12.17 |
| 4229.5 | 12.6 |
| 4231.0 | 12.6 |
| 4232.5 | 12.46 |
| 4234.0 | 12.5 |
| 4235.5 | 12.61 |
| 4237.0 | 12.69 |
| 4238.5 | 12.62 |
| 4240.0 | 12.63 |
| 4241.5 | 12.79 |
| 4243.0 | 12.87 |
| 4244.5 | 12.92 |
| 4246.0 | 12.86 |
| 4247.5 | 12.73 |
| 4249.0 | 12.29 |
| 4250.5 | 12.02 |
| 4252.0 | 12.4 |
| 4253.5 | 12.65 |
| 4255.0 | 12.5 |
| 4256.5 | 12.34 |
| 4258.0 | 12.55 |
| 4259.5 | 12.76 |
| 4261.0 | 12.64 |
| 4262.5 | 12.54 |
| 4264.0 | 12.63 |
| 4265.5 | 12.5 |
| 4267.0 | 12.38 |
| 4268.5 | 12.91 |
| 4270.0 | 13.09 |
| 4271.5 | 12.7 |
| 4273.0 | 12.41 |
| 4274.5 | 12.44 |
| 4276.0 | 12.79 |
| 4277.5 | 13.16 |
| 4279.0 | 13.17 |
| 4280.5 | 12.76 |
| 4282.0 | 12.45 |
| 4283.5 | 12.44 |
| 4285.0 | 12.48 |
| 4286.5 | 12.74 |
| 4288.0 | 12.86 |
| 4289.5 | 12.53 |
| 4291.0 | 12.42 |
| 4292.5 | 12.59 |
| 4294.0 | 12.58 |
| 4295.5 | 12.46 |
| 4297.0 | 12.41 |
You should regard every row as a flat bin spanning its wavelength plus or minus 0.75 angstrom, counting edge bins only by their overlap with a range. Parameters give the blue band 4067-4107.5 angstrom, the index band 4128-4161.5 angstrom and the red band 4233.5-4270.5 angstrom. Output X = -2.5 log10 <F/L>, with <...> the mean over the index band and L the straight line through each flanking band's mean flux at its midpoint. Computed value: -0.06 mag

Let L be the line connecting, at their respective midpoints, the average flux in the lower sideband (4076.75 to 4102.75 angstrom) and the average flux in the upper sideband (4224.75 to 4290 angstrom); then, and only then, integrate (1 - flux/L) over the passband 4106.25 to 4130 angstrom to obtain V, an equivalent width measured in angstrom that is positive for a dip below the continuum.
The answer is -2.3 angstrom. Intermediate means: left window 11.7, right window 12.6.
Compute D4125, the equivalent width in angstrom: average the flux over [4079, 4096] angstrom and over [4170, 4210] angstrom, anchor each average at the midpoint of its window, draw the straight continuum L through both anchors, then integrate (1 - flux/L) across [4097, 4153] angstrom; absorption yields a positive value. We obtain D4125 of 2.1 angstrom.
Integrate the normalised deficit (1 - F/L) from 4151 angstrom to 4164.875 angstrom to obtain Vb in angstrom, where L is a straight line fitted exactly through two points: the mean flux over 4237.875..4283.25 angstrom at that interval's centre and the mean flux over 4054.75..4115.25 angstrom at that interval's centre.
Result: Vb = -0.55 angstrom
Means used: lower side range 12.1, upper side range 12.6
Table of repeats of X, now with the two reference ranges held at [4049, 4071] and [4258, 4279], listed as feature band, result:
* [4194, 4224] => -0.01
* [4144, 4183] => 0.00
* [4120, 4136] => -0.01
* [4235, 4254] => 0.01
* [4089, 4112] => 0.17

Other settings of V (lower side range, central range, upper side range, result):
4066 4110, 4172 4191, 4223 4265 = -0.77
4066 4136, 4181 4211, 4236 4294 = -1.16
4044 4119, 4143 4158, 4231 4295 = -0.30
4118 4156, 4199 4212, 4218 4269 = -0.04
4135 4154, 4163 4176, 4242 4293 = -0.18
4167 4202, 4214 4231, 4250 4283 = 0.09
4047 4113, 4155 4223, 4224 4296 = -2.41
